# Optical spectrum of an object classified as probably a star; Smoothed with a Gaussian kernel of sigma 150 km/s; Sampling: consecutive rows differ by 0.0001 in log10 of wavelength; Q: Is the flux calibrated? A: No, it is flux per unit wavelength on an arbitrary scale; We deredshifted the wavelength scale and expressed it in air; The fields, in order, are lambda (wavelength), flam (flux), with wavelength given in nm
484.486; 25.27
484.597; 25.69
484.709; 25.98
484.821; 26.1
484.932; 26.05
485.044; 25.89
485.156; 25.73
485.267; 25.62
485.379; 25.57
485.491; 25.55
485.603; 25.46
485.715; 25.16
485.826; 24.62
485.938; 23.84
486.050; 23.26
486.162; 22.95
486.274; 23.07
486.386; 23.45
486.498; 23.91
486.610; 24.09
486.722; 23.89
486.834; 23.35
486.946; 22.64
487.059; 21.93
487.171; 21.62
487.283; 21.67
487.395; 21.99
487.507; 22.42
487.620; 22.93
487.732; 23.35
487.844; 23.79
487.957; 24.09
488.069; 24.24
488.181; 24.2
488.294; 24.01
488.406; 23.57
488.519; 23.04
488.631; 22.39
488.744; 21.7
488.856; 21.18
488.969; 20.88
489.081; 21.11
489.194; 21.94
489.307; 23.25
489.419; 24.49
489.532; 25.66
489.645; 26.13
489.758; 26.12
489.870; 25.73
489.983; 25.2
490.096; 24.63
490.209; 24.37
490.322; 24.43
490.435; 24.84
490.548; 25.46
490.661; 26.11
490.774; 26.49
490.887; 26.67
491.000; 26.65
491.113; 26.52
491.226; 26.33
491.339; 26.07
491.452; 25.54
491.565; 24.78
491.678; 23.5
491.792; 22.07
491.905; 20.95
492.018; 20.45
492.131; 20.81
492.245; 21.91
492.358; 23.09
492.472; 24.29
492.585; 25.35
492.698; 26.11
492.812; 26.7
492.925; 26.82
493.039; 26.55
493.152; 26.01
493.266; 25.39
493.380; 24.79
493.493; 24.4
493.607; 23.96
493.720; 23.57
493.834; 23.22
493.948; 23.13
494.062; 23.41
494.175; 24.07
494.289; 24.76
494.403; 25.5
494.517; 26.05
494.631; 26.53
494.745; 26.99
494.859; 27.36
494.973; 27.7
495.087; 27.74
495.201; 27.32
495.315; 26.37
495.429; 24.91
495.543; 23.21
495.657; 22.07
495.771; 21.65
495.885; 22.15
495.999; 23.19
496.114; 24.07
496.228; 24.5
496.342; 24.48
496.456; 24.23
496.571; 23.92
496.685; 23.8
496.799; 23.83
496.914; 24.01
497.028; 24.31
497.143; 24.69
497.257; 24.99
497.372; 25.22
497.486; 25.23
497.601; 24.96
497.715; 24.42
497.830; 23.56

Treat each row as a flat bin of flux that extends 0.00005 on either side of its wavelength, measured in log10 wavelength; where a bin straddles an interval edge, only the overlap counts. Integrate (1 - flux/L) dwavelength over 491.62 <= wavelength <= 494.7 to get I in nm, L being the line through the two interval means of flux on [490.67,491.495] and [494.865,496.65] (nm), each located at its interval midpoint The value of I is 0.16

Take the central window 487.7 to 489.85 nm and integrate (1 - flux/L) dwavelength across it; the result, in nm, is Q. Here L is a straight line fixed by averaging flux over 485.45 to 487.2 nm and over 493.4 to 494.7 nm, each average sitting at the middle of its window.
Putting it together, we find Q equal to 0.042 nm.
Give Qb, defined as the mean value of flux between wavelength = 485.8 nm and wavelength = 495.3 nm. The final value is 24.3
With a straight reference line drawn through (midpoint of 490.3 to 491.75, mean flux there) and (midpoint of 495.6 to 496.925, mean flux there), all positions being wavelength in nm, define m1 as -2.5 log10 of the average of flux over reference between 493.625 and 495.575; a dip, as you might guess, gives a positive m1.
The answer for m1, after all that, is -0.05 mag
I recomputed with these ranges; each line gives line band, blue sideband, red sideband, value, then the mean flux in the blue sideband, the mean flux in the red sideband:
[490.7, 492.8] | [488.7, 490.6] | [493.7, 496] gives -0.005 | 24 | 24.9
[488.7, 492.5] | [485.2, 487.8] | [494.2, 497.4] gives 0.005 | 23.6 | 24.8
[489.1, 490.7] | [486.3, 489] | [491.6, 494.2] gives -0.096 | 22.9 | 23.9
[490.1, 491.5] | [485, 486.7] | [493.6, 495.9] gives -0.057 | 24.5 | 24.9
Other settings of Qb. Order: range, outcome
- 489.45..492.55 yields 24.6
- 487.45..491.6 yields 24.3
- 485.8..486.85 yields 23.6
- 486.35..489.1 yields 22.9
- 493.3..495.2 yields 25.3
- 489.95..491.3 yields 25.7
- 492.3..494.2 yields 24.8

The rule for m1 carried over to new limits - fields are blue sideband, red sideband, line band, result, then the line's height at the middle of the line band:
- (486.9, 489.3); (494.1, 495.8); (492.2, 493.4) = -0.026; 24.6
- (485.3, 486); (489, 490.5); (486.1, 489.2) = 0.086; 24.7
